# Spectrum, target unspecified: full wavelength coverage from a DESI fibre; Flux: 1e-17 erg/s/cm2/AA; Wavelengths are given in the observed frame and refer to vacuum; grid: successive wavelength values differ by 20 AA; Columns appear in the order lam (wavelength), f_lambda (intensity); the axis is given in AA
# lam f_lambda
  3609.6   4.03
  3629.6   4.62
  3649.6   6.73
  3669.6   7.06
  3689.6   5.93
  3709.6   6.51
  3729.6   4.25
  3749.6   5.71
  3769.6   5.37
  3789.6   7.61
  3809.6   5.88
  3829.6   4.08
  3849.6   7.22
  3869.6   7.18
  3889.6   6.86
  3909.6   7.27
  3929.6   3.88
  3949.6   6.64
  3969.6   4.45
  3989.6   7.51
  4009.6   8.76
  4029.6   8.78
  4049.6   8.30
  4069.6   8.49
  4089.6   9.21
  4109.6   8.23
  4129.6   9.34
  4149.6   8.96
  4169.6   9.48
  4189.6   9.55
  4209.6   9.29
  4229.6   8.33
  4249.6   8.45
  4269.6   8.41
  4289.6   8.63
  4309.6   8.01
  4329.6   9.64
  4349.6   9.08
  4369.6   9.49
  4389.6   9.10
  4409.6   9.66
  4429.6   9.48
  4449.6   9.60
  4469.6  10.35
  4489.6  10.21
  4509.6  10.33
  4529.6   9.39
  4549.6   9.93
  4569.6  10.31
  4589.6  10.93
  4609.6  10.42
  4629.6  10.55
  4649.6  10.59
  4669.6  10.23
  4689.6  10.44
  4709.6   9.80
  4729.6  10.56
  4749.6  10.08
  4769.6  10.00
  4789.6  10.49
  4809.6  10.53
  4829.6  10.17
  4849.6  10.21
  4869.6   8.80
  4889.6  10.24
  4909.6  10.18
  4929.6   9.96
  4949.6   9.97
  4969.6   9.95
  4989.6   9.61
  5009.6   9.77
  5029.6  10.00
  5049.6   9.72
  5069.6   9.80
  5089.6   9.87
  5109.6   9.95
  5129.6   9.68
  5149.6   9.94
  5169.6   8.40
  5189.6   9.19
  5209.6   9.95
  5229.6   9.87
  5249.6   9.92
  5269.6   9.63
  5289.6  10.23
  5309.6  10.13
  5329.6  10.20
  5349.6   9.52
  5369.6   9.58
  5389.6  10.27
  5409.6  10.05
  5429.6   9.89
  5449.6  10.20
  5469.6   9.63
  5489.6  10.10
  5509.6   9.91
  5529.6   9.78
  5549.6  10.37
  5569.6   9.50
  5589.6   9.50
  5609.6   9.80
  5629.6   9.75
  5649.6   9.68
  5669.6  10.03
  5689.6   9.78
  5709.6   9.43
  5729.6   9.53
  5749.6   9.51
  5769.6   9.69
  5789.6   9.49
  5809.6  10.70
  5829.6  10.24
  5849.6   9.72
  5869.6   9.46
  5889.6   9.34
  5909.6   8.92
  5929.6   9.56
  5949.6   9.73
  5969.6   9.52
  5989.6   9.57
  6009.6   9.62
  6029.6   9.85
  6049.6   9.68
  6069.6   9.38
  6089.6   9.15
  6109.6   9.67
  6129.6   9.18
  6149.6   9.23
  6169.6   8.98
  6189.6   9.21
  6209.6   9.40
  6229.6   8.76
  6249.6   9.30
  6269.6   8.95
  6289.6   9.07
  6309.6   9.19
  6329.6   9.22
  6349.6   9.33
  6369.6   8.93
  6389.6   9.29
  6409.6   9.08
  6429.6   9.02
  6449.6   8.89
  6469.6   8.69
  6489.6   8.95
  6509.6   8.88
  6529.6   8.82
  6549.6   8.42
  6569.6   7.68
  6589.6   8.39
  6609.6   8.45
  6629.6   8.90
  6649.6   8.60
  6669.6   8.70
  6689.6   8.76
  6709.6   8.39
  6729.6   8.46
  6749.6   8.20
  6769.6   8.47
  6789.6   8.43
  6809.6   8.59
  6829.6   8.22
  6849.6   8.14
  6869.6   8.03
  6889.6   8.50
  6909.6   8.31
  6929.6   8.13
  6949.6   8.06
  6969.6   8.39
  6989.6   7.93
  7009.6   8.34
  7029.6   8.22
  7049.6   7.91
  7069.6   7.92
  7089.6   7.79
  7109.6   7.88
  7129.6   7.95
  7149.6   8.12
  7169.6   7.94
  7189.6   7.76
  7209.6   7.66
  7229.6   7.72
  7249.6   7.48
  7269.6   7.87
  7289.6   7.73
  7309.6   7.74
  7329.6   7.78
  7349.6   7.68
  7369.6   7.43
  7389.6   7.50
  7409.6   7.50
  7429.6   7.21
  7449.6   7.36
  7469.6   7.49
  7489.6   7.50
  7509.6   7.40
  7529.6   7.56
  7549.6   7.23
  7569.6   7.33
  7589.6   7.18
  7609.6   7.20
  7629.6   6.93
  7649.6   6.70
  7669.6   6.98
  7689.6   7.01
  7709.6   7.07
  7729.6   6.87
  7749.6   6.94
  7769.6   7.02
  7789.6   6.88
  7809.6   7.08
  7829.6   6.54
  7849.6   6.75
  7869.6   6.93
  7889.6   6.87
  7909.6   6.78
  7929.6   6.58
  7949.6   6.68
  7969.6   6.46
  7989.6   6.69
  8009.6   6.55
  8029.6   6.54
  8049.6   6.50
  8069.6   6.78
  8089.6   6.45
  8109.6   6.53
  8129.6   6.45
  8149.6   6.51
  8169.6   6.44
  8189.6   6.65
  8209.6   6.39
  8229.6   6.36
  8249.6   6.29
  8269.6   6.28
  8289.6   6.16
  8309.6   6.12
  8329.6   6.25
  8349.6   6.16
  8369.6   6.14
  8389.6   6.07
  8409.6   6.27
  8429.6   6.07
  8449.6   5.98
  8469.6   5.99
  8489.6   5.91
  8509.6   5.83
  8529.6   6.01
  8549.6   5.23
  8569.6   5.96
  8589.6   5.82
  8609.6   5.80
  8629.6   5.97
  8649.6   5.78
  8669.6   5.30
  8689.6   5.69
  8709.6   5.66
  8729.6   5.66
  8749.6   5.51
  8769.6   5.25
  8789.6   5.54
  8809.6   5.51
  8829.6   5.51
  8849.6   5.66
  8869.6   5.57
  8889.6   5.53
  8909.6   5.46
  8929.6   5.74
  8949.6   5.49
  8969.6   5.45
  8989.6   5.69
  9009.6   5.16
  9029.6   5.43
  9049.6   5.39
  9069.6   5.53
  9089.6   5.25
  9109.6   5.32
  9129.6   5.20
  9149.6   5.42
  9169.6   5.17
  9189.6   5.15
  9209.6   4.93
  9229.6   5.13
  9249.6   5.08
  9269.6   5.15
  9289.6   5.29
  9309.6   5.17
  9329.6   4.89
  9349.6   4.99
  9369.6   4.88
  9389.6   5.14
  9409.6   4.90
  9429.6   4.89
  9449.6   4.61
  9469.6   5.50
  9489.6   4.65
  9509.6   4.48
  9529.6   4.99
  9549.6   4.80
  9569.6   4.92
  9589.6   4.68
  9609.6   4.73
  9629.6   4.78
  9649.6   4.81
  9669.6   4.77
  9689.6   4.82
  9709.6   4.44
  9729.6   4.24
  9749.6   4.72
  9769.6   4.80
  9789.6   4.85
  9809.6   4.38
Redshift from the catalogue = 0.00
